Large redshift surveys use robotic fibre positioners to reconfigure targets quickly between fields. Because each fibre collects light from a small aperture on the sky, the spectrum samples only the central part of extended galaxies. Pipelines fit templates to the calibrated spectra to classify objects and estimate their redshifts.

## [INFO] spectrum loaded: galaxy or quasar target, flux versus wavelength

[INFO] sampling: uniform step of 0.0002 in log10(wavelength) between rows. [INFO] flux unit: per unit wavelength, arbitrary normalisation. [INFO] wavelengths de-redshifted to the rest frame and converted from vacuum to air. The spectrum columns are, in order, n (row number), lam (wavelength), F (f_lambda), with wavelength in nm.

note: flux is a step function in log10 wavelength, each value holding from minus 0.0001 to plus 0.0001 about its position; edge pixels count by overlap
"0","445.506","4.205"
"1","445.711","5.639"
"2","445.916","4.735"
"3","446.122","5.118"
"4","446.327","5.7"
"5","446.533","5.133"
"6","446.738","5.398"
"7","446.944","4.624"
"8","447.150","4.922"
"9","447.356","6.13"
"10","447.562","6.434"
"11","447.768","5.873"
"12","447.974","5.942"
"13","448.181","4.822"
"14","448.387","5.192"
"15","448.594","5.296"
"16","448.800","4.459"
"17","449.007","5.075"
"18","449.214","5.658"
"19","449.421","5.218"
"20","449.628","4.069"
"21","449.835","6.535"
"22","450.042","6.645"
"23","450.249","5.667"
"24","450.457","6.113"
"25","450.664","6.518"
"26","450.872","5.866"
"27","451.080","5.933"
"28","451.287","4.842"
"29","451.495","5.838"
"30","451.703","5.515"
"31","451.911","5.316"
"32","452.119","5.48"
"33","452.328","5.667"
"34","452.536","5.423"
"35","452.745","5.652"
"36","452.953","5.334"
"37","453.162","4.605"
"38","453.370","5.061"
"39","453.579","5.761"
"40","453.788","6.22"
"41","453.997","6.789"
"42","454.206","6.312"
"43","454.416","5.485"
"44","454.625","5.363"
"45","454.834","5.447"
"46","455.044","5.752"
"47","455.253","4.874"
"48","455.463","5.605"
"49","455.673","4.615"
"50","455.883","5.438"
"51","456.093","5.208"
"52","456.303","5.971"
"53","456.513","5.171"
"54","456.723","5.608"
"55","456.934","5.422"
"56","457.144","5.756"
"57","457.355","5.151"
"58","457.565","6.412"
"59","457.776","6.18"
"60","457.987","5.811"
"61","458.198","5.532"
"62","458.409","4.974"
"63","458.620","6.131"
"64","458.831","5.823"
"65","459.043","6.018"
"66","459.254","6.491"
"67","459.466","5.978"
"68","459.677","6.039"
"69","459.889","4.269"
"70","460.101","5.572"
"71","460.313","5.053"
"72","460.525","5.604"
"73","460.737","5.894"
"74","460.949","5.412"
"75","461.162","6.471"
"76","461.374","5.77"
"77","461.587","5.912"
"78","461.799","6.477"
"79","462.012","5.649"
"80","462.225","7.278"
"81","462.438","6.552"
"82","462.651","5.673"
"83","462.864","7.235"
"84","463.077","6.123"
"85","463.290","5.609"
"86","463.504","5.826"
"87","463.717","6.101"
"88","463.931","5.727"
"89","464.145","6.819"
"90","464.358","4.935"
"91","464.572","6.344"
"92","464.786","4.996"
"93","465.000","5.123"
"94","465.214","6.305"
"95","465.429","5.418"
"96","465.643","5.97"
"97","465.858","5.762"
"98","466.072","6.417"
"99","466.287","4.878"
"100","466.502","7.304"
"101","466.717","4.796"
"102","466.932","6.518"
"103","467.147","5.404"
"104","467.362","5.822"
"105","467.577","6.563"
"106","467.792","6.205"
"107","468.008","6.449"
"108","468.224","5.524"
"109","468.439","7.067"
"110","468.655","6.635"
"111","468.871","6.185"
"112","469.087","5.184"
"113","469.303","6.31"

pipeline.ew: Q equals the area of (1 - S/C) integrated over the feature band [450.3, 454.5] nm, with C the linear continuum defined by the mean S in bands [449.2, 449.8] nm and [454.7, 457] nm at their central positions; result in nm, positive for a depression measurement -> -0.39 nm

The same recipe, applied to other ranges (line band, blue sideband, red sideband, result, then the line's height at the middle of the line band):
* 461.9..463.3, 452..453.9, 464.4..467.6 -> -0.155 nm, 5.72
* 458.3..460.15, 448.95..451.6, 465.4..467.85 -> 0.040 nm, 5.83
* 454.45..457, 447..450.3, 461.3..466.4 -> 0.146 nm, 5.7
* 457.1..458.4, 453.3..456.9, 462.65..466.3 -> -0.021 nm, 5.66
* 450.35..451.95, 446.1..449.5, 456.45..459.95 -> -0.084 nm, 5.47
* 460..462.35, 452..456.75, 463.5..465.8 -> -0.097 nm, 5.69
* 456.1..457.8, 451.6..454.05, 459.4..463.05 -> 0.024 nm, 5.74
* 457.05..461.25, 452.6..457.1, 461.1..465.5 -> 0.030 nm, 5.77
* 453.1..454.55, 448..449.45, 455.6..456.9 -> -0.133 nm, 5.29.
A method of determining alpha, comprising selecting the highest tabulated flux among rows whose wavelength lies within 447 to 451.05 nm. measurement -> 6.645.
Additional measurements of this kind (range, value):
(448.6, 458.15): 6.789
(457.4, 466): 7.278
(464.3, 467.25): 7.304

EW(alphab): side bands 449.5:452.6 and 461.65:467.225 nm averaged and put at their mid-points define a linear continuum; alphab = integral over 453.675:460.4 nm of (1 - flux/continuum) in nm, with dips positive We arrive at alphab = 0.20 nm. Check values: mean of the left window 5.7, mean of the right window 5.97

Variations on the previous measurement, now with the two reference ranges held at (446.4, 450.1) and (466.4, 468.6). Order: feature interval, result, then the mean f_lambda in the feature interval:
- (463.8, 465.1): 0.08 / 5.67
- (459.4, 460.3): 0.07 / 5.4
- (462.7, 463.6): -0.03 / 6.17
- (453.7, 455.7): -0.01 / 5.68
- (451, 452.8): 0.01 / 5.51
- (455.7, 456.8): 0.06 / 5.42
